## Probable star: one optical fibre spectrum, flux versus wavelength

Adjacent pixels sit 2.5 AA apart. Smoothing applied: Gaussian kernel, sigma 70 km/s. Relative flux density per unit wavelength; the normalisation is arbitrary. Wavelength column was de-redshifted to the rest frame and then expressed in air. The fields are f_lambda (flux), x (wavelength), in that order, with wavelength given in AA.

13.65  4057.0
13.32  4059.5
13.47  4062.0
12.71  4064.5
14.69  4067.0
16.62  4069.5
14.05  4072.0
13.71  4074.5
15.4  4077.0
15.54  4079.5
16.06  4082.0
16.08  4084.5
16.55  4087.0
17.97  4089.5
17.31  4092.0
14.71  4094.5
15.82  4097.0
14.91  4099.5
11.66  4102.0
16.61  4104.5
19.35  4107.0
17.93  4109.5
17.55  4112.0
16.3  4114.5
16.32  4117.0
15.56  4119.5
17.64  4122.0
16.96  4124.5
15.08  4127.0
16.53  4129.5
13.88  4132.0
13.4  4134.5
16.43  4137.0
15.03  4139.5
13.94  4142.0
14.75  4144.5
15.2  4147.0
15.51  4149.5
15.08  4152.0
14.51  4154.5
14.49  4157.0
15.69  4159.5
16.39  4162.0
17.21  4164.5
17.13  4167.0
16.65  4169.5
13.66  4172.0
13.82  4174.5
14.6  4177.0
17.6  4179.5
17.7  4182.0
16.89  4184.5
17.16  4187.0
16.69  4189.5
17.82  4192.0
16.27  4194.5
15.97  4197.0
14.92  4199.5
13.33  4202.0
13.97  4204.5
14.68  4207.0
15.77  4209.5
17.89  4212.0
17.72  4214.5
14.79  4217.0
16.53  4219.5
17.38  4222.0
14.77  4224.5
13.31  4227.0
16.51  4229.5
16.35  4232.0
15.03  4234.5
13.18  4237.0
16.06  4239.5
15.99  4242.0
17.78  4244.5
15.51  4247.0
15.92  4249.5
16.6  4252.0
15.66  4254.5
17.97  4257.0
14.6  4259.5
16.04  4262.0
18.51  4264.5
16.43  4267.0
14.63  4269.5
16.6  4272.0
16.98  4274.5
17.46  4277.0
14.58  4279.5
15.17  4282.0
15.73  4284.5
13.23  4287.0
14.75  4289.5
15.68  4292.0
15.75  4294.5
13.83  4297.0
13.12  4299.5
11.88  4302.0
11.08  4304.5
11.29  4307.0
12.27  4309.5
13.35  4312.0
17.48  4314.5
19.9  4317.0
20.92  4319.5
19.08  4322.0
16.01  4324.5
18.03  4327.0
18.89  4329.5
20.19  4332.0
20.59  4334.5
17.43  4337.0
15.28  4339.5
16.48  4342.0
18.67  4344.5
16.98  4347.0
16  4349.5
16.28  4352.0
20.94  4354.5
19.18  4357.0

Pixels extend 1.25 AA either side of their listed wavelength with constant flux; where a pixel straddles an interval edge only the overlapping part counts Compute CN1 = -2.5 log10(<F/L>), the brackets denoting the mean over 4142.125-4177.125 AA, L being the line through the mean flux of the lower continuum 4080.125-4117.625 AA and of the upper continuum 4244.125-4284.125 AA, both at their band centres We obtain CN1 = 0.07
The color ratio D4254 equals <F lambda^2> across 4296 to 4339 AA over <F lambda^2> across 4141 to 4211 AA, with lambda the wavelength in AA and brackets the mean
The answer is 1.11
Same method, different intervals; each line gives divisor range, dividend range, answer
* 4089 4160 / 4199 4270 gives 1.06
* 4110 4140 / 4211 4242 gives 1.04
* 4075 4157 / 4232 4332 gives 1.08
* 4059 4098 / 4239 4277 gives 1.17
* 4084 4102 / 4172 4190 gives 1.06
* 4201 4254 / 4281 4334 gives 1.04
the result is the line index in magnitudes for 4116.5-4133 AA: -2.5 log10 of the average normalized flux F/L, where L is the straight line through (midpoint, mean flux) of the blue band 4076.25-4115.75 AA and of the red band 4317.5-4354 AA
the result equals 0.030 mag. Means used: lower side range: 16.2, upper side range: 18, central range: 16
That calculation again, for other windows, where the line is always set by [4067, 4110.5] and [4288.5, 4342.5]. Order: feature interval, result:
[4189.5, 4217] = 0.01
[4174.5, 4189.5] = -0.04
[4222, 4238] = 0.06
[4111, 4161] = 0.03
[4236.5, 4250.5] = 0.01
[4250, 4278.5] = -0.03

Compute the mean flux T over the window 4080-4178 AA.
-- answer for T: 15.8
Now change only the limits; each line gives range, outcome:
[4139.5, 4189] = 15.7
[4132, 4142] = 14.7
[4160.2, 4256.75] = 15.9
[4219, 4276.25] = 16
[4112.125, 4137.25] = 15.9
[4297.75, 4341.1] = 16.3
